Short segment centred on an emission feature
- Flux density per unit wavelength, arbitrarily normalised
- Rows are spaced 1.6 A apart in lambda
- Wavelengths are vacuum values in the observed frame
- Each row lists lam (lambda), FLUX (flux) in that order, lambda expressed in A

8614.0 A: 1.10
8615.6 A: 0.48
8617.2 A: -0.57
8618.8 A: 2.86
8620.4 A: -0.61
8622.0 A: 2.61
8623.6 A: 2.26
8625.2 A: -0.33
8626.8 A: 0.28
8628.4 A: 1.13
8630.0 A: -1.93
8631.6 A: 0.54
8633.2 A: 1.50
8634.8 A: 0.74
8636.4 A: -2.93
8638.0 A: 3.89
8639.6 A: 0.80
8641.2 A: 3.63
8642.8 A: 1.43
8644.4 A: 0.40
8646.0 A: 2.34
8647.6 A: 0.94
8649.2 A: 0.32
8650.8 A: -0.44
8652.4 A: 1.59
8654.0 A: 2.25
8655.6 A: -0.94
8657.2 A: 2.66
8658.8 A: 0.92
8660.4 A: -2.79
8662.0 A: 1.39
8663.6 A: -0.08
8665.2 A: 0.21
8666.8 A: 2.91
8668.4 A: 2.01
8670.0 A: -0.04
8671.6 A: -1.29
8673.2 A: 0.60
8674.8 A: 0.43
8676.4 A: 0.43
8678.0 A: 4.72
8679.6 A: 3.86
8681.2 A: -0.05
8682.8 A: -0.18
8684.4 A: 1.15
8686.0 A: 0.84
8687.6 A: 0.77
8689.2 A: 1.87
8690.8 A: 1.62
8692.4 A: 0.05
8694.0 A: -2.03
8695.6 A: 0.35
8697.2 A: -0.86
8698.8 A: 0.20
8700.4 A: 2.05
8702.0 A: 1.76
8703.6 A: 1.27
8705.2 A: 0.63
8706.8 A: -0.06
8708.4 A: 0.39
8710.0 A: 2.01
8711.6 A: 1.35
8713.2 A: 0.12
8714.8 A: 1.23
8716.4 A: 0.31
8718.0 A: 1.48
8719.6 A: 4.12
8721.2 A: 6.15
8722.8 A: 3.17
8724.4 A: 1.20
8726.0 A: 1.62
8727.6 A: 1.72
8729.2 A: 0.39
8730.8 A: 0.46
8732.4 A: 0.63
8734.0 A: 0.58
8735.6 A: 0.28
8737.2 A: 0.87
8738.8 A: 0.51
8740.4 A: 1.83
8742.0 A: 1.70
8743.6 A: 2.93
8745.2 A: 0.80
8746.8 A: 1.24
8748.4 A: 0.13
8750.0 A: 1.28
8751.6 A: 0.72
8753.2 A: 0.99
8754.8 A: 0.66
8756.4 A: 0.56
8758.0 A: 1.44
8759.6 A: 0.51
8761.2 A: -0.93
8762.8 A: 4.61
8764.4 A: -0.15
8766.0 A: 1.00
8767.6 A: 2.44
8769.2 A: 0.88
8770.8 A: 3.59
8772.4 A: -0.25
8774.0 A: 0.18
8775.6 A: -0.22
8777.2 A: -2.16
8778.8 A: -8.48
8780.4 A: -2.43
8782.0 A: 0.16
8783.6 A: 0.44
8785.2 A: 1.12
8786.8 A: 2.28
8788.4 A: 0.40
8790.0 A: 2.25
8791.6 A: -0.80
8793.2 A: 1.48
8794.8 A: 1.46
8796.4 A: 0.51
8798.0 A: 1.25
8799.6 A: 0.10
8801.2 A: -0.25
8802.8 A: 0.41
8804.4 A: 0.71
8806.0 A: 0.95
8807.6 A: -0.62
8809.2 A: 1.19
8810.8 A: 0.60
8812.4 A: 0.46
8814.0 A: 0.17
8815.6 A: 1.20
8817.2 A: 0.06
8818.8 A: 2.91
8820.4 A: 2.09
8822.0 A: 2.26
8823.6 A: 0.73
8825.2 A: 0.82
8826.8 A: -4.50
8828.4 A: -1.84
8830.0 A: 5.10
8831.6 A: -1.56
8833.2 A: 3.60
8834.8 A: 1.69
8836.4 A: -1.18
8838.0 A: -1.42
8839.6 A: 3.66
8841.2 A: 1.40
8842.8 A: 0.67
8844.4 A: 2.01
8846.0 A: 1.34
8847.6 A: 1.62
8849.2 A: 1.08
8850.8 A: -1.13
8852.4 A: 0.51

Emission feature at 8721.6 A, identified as H-gamma 4340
